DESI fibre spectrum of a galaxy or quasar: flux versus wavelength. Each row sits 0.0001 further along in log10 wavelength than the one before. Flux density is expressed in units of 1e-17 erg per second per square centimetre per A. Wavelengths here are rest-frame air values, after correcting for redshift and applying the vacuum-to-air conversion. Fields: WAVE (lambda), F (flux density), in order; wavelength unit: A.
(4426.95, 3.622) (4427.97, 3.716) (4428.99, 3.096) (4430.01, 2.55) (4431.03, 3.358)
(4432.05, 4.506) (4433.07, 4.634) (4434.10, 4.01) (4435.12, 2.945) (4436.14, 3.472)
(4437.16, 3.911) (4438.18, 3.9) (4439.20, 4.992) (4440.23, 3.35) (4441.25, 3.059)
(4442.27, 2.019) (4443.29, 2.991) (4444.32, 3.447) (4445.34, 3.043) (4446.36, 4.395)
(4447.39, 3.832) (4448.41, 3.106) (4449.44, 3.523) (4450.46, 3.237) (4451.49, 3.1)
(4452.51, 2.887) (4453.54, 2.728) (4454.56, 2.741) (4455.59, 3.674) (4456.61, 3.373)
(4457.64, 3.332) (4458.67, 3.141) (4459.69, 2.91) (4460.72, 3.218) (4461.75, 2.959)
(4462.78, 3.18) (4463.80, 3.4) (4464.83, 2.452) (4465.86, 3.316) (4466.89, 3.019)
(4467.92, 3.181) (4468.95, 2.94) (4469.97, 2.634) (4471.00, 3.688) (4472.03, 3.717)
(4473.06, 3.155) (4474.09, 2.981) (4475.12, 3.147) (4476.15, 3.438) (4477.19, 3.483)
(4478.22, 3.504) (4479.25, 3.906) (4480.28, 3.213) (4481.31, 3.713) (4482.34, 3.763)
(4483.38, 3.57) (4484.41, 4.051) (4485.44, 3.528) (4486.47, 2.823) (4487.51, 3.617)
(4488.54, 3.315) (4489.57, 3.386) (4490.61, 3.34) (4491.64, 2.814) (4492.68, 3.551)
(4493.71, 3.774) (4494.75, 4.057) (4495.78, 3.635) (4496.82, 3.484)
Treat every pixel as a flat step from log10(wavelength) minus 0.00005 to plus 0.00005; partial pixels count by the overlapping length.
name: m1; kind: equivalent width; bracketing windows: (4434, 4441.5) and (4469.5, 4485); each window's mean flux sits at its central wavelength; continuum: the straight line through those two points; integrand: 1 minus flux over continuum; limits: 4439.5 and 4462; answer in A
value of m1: 2.64 A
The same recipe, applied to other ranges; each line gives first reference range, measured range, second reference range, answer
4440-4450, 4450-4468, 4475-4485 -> 1.60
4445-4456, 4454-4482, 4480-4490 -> 1.35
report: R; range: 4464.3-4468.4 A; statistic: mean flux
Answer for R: 2.99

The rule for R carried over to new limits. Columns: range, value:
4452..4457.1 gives 3.08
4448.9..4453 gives 3.19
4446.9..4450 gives 3.48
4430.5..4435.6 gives 3.89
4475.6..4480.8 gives 3.5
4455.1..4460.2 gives 3.29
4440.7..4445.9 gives 2.93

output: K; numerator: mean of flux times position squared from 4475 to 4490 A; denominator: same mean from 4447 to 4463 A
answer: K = 1.1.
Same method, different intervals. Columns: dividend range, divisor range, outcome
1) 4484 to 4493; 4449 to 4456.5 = 1.09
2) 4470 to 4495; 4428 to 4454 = 1.02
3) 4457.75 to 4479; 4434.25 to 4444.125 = 0.94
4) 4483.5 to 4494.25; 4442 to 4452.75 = 1.07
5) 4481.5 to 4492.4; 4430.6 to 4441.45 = 0.91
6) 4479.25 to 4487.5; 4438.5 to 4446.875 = 1.06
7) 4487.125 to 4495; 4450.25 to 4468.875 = 1.13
